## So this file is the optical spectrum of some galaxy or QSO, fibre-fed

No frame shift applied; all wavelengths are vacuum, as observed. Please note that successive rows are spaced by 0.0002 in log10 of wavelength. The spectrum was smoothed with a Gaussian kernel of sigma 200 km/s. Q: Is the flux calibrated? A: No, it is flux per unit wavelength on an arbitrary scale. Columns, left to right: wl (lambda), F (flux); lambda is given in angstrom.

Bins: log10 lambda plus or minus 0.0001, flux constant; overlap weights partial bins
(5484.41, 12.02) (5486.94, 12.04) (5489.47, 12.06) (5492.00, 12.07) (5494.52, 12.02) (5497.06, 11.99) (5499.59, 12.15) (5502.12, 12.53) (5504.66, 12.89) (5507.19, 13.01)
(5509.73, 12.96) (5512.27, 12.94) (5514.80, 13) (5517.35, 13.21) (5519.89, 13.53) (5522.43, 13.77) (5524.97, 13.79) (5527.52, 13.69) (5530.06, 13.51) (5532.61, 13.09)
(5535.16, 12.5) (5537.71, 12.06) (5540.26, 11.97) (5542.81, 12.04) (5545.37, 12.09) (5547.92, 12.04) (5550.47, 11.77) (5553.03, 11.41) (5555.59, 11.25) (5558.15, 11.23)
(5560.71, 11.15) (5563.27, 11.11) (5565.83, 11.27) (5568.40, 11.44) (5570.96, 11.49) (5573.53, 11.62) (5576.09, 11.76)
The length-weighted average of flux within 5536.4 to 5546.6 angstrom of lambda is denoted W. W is 12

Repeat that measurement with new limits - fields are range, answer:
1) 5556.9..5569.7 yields 11.2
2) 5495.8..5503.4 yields 12.2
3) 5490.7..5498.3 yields 12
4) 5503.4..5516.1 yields 13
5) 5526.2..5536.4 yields 13.2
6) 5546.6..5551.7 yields 11.9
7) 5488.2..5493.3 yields 12.1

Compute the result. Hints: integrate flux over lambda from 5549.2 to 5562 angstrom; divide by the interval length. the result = 11.4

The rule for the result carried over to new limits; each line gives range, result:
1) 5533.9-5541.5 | 12.2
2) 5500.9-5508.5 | 12.8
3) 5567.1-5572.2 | 11.5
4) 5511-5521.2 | 13.2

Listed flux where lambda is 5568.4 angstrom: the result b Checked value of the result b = 11.44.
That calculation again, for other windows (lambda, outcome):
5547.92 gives 12.04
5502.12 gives 12.53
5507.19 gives 13.01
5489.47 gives 12.06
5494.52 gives 12.02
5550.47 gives 11.77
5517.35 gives 13.21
